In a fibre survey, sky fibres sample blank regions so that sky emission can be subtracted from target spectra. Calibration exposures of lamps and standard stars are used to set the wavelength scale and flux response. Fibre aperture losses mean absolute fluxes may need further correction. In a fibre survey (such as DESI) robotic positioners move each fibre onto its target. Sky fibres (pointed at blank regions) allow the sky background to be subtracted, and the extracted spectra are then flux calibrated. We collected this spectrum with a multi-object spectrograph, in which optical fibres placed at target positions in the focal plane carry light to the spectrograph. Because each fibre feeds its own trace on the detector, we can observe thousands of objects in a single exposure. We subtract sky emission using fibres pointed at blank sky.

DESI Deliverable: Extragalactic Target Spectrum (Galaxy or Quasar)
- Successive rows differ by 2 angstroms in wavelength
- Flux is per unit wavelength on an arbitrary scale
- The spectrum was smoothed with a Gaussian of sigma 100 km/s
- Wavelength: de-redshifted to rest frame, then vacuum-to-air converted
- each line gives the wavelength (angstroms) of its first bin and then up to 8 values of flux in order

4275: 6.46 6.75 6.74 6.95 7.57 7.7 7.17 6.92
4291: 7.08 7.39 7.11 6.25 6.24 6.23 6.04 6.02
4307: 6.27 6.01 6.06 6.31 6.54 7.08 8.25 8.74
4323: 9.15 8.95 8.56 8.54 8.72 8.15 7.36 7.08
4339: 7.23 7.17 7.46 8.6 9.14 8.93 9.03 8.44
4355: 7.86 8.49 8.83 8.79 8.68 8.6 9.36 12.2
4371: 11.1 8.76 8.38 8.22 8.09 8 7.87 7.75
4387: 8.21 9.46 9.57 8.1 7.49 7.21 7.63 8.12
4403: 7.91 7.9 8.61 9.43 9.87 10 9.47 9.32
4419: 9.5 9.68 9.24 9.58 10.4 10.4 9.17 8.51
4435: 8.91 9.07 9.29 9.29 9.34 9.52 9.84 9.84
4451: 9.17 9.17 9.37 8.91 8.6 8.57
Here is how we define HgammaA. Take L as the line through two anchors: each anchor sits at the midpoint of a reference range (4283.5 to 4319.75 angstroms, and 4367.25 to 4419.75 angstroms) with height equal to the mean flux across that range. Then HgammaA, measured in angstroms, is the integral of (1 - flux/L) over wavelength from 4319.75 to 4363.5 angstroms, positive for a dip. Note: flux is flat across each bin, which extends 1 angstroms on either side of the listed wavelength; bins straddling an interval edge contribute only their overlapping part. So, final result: -4.4 angstroms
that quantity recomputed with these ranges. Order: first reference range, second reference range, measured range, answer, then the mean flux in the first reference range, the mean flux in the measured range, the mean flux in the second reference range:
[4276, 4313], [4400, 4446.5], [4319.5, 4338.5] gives -2.5 angstroms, 6.68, 8.33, 9.25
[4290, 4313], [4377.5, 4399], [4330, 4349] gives -2.0 angstroms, 6.42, 7.93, 8.15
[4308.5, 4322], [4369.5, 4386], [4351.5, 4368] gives -0.9 angstroms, 7.04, 8.64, 8.63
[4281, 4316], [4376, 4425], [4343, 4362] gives -2.3 angstroms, 6.65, 8.61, 8.63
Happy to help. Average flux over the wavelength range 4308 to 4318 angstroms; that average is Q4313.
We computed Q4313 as 6.4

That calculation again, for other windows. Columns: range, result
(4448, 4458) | 9.29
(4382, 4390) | 8.32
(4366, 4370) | 10.8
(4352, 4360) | 8.4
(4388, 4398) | 8.37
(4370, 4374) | 9.93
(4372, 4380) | 8.36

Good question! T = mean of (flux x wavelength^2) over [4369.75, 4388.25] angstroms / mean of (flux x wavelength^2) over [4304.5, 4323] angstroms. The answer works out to 1.27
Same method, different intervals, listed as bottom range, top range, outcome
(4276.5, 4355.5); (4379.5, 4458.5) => 1.26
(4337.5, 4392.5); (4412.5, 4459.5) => 1.12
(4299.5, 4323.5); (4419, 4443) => 1.45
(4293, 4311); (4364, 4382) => 1.50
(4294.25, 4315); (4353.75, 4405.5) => 1.42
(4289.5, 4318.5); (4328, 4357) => 1.27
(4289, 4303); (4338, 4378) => 1.35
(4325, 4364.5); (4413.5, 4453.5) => 1.19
